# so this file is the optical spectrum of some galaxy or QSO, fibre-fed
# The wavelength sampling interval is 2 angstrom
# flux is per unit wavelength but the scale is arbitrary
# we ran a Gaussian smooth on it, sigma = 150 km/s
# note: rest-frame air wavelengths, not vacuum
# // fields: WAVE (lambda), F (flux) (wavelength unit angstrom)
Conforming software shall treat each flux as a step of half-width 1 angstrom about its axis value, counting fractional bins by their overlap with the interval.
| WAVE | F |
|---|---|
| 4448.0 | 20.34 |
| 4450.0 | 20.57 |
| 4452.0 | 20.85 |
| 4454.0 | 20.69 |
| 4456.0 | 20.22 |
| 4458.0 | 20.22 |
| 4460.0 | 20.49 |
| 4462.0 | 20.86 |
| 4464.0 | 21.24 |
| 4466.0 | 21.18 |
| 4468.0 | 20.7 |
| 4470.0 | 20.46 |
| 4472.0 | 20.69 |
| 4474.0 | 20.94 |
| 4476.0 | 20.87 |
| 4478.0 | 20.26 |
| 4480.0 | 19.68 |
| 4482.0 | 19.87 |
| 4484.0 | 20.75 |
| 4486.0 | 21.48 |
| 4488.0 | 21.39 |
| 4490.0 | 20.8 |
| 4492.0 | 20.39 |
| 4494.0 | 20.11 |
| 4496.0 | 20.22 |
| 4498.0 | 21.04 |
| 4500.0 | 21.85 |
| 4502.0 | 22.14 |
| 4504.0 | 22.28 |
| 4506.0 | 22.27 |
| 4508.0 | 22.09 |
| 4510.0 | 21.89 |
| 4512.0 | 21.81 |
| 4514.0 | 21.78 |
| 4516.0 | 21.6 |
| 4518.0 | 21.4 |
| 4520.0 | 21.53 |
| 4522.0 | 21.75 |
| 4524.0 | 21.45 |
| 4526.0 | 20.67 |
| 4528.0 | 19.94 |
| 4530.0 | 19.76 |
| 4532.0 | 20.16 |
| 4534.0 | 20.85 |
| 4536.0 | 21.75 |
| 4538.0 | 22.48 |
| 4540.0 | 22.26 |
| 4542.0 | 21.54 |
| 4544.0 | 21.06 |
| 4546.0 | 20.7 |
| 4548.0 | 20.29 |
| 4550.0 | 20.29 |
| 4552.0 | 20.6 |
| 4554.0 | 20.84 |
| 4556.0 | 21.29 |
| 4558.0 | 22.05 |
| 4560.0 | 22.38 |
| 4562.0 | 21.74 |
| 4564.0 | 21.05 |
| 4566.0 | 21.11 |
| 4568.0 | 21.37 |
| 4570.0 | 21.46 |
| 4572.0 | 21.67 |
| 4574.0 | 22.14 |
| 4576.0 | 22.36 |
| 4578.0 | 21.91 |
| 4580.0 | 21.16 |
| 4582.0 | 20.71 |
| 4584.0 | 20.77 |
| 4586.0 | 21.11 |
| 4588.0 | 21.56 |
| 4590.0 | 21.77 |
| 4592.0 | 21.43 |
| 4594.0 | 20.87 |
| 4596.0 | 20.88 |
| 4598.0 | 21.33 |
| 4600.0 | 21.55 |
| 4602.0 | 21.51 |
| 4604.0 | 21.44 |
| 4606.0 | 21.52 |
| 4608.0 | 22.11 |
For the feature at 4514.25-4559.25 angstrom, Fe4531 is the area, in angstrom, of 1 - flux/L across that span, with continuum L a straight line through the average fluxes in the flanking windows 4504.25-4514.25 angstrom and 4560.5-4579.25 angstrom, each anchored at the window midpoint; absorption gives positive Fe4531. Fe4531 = 1.50 angstrom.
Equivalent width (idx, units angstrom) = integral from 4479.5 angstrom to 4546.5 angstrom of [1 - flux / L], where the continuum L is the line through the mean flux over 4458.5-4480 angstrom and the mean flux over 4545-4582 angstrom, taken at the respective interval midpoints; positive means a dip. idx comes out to -0.7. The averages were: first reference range 20.7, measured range 21.2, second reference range 21.3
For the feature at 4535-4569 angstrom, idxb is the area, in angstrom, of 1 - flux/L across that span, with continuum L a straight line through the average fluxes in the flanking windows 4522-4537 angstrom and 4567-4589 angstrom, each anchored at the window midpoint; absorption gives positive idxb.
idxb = -0.4 angstrom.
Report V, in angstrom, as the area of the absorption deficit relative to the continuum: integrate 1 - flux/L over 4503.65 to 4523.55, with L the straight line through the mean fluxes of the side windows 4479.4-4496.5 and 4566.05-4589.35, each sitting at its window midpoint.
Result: -1.0 angstrom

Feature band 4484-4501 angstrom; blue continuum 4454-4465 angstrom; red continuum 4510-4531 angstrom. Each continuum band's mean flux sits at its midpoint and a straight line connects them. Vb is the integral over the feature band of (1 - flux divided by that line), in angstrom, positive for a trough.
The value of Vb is 0.0 angstrom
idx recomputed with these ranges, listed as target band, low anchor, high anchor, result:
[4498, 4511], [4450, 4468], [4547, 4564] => -0.7 angstrom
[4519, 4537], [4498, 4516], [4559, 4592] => 0.8 angstrom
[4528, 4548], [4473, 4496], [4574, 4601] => -0.1 angstrom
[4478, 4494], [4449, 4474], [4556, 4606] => 0.2 angstrom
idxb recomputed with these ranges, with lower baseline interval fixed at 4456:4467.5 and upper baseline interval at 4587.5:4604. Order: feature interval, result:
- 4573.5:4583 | -0.2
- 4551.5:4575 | -0.3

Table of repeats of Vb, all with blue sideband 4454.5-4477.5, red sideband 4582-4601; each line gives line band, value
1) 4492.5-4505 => -0.2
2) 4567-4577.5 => -0.3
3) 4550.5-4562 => -0.2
